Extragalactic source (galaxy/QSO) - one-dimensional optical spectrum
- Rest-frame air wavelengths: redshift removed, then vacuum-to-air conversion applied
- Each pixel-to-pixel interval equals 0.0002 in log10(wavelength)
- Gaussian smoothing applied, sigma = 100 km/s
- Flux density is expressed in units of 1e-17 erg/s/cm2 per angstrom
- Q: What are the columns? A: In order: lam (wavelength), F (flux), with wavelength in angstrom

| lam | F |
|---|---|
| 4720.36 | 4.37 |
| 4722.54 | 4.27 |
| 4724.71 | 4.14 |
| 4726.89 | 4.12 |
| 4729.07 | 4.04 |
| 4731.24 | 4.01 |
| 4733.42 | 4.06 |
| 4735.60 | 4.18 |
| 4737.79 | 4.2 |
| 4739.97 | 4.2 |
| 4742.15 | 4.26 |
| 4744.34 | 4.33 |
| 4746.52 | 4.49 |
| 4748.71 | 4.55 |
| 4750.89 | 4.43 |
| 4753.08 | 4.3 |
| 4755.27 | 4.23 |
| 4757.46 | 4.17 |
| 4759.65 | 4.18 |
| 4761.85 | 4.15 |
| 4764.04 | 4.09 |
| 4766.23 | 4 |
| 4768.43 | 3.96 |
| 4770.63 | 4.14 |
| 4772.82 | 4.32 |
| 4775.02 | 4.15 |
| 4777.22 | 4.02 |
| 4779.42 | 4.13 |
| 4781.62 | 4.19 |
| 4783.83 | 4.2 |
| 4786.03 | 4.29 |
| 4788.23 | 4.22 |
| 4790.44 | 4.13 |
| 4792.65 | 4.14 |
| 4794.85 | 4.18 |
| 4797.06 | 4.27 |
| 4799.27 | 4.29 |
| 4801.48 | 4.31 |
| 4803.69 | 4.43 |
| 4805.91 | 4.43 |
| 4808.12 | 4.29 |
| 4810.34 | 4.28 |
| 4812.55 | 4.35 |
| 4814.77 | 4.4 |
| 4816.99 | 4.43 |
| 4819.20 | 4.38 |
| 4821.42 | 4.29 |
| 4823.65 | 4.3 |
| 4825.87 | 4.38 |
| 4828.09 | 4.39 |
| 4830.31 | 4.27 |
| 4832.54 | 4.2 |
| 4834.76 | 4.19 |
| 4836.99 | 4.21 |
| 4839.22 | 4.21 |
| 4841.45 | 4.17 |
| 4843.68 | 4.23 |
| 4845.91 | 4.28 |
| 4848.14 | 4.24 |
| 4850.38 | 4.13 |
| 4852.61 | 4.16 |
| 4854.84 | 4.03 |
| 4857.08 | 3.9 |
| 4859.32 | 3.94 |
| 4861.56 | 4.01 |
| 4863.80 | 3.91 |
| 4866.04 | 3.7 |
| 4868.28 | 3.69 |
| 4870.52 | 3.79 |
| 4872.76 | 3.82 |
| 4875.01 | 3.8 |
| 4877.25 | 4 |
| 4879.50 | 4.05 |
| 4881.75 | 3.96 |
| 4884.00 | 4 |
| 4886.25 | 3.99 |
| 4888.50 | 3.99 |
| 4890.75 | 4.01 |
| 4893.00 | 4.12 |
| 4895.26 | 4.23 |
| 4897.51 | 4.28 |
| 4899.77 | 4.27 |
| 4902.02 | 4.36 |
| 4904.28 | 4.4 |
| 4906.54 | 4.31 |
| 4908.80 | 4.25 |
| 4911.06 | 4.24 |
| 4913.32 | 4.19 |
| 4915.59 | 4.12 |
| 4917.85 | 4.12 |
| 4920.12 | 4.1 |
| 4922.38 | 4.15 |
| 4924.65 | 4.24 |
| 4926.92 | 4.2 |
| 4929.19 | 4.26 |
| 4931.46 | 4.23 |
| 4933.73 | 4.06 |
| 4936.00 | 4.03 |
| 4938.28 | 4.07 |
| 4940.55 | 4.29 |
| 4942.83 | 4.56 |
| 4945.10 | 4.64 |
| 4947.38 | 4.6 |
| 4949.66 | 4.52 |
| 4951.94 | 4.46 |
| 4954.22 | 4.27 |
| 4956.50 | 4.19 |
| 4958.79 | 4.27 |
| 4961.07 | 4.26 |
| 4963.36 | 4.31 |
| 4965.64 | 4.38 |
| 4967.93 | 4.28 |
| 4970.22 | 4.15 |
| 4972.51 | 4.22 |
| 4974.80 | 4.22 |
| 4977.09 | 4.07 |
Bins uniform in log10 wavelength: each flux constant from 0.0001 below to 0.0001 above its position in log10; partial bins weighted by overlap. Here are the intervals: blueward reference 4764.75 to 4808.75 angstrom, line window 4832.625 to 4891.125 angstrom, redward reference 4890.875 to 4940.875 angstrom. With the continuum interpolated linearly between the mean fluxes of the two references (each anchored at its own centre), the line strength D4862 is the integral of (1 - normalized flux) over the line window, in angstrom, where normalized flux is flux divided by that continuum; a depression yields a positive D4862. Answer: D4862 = 2.5 angstrom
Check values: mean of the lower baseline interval 4.2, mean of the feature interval 4.02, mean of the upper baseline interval 4.2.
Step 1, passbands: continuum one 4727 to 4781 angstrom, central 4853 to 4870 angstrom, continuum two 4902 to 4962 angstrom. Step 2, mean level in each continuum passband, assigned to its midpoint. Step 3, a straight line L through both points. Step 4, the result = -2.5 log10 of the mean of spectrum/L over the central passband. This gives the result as 0.09 mag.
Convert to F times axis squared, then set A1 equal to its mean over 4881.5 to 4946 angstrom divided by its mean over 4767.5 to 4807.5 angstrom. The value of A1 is 1.05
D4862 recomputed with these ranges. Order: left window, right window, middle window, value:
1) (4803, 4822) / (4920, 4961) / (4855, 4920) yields 4.03 angstrom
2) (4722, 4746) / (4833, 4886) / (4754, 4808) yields -1.07 angstrom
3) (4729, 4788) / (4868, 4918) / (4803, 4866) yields -1.20 angstrom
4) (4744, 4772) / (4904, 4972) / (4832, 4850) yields 0.15 angstrom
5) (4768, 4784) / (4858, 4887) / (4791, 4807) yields -0.80 angstrom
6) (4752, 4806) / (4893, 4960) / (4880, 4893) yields 0.75 angstrom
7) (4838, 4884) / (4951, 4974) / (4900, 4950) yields -1.10 angstrom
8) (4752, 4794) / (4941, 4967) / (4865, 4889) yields 2.29 angstrom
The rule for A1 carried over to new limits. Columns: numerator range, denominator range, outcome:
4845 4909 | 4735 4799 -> 1.01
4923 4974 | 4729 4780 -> 1.11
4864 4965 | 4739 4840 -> 1.03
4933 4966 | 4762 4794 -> 1.12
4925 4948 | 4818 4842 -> 1.05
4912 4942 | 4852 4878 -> 1.10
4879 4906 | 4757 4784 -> 1.06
